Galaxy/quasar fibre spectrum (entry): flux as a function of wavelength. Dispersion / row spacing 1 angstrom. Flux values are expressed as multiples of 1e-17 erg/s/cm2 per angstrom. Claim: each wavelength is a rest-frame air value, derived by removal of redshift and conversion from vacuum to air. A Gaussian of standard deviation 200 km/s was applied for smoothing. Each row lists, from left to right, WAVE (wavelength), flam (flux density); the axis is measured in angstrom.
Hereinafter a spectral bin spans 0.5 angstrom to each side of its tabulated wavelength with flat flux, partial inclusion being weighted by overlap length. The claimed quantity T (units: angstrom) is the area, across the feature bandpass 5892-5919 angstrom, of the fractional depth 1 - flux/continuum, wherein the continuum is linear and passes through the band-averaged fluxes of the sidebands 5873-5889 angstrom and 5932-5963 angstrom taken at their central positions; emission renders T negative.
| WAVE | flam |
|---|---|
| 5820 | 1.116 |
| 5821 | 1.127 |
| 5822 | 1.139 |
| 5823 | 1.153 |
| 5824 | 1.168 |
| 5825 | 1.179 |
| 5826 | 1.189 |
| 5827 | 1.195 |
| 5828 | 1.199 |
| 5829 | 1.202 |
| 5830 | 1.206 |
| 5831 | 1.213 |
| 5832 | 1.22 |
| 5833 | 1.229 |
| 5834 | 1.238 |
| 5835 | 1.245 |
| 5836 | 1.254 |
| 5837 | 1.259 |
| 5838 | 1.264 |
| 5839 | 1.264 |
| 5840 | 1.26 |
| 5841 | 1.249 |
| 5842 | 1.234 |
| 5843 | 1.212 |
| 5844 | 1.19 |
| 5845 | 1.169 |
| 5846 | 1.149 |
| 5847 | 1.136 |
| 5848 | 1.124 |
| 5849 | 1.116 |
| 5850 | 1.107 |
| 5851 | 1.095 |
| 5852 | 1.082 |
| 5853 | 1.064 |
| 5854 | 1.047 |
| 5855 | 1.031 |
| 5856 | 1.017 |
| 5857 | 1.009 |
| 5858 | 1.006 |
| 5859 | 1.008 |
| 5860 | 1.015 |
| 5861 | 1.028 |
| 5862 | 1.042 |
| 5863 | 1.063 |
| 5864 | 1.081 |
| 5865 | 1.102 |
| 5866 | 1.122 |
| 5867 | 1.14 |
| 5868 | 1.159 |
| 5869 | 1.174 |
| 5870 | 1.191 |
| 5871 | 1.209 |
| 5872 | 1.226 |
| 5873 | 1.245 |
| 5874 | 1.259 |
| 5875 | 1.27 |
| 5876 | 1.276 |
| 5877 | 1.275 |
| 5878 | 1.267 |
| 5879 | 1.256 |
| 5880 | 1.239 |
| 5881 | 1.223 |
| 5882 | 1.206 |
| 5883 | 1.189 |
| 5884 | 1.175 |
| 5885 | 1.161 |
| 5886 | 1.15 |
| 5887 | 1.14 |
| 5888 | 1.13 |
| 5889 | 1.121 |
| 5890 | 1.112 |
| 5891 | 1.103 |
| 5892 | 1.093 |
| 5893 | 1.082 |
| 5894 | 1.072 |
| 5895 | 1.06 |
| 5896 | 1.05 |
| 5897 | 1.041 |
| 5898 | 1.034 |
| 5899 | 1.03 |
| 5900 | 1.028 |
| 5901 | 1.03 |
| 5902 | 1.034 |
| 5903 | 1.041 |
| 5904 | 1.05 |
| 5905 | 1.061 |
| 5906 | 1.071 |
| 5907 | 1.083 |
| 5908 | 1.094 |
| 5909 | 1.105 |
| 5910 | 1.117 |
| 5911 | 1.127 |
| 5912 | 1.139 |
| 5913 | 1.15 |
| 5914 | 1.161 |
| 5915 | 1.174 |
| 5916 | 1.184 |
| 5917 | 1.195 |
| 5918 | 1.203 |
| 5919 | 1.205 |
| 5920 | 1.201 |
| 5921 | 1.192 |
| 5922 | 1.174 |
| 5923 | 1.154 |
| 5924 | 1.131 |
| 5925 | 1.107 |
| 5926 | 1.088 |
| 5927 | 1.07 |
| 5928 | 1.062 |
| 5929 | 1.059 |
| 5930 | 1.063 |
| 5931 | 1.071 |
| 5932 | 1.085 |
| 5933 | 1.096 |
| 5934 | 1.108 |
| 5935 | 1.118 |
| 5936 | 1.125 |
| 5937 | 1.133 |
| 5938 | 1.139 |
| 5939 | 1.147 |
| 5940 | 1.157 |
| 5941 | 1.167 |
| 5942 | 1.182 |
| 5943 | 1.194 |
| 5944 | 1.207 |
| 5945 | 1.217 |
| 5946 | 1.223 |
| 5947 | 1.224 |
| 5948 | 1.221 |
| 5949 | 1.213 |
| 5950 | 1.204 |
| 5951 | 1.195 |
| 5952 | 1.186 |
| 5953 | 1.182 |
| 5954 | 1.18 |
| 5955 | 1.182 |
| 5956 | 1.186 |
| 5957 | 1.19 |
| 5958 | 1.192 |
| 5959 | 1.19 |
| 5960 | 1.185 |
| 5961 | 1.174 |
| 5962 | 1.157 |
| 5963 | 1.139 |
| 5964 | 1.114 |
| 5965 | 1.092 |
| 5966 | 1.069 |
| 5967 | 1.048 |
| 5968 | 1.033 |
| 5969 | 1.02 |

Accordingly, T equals 2.32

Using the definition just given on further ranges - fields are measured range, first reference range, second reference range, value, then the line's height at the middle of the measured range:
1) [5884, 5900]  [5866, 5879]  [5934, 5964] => 1.56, 1.21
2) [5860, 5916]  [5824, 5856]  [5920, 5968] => 1.59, 1.16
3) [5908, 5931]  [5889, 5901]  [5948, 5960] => -0.40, 1.12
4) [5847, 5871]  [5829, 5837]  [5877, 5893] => 2.34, 1.2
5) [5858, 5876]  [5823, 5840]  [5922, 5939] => 0.61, 1.18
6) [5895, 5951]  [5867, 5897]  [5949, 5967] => 2.01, 1.17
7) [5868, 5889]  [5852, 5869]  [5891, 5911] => -2.89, 1.06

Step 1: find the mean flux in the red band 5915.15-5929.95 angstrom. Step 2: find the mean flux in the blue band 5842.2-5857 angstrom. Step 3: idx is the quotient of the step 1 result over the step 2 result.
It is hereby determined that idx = 1.03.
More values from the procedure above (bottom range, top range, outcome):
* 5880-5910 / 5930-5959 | 1.06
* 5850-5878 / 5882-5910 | 0.97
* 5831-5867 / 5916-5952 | 1.01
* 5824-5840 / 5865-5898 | 0.95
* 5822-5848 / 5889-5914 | 0.89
